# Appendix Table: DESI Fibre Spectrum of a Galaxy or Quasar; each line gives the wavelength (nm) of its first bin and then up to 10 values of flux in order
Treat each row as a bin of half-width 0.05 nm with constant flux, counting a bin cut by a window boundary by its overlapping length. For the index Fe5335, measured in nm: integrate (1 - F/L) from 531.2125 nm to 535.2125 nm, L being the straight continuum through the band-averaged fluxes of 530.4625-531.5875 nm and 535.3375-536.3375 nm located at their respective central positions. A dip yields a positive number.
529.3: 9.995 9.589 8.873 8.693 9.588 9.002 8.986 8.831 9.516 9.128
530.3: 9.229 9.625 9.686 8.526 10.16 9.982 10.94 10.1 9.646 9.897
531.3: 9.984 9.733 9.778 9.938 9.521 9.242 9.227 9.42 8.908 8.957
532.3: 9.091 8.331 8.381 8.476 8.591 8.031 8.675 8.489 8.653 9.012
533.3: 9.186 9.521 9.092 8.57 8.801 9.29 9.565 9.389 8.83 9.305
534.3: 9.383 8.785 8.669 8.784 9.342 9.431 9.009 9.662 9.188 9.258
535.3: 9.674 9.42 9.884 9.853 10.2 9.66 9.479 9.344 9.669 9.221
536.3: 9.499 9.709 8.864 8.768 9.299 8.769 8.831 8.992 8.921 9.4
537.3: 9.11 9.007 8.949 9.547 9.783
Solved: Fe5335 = 0.27 nm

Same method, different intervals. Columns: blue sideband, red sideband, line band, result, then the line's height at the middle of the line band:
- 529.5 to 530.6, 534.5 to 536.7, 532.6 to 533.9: 0.066 nm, 9.31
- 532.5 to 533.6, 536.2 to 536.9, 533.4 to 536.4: -0.126 nm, 8.95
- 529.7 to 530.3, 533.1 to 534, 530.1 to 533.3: -0.049 nm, 9.13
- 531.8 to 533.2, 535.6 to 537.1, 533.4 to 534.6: -0.014 nm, 8.96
